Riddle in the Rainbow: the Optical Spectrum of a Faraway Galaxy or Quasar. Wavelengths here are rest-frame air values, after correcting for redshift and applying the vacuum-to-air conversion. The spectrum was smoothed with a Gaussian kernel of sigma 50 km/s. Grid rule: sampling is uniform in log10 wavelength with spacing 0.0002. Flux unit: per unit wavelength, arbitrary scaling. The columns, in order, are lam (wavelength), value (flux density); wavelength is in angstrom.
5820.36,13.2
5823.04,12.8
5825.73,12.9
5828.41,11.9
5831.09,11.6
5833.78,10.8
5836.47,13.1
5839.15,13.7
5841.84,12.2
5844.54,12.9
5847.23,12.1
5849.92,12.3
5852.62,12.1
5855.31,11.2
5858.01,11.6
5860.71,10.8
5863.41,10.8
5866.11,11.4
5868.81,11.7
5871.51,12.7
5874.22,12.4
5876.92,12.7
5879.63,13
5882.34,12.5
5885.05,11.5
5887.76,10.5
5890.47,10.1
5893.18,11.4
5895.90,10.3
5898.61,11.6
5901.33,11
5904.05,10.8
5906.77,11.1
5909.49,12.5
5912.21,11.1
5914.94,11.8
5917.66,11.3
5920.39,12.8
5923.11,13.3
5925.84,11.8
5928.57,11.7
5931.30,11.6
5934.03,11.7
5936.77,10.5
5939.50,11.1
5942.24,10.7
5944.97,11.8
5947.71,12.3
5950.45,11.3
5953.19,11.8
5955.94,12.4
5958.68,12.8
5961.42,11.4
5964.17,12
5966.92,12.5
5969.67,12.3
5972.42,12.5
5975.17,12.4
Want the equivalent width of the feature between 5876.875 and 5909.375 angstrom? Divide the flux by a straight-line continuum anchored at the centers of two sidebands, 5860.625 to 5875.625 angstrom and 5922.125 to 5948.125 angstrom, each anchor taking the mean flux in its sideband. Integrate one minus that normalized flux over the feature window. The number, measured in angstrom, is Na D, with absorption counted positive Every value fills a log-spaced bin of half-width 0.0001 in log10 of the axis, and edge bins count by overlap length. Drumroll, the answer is 0.86 angstrom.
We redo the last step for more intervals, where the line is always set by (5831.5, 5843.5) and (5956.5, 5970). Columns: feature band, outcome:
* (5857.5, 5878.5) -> 1.0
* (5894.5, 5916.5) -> 1.8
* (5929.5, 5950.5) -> 1.5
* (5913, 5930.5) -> 0.3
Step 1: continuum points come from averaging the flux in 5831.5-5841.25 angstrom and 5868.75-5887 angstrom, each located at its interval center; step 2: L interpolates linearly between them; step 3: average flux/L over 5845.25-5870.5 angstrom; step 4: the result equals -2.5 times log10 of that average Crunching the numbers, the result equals 0.07 mag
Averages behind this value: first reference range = 12.4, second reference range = 12.3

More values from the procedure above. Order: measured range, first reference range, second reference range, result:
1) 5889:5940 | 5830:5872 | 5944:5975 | 0.05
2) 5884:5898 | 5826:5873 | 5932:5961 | 0.10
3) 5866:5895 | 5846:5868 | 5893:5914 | -0.04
